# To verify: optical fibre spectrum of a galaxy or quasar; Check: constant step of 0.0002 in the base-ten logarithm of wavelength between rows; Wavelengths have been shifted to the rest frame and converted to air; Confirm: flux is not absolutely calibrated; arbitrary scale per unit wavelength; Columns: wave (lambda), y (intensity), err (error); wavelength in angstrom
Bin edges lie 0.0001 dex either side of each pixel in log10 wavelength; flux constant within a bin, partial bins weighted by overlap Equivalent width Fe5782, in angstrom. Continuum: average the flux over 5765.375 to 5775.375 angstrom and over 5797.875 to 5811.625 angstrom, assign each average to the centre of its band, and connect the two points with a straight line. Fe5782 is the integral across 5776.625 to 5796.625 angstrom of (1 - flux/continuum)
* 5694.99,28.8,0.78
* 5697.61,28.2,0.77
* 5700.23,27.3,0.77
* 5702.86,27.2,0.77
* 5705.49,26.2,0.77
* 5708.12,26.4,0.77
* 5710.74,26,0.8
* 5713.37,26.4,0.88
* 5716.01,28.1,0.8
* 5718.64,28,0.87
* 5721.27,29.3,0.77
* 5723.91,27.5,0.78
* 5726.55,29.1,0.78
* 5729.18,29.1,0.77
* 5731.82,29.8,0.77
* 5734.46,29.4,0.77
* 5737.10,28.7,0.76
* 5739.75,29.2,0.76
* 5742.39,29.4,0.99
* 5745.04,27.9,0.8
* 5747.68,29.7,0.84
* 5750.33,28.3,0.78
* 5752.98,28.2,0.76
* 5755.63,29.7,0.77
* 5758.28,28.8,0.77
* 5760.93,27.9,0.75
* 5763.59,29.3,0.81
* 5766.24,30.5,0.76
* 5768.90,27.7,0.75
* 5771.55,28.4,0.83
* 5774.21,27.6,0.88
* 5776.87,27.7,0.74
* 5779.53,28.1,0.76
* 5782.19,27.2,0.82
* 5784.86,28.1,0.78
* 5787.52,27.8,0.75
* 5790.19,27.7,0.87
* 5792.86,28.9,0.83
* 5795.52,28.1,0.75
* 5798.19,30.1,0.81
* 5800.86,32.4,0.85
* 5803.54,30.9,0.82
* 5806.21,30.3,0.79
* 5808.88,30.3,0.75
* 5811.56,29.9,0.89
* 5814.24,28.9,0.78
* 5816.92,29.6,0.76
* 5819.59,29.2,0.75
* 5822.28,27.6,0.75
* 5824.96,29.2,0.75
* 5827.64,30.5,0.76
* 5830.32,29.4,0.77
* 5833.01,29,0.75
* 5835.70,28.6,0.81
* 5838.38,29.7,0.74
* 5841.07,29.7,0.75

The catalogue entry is 1.1 angstrom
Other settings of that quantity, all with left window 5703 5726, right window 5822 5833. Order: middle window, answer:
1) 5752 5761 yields -0.2 angstrom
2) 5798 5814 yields -0.9 angstrom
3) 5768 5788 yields 0.4 angstrom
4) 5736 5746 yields -0.4 angstrom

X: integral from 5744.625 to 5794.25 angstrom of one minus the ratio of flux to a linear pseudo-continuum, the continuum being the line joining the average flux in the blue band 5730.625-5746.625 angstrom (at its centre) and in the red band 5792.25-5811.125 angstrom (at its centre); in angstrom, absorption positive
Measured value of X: 2.02 angstrom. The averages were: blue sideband 29.1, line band 28.4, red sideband 30.2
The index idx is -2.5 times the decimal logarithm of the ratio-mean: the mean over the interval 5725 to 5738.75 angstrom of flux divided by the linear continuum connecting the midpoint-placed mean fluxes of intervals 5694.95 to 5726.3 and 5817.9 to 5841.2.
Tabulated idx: -0.054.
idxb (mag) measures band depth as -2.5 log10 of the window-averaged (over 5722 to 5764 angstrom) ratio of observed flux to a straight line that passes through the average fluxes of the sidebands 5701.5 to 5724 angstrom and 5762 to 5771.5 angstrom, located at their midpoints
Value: -0.02 mag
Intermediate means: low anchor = 27.2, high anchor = 29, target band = 28.9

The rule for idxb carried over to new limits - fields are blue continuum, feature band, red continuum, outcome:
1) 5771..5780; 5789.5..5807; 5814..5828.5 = -0.049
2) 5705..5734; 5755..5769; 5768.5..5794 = -0.043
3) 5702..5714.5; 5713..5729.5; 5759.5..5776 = -0.054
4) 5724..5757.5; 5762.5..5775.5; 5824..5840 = 0.015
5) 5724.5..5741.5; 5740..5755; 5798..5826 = 0.018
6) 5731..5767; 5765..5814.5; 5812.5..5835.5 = 0.004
